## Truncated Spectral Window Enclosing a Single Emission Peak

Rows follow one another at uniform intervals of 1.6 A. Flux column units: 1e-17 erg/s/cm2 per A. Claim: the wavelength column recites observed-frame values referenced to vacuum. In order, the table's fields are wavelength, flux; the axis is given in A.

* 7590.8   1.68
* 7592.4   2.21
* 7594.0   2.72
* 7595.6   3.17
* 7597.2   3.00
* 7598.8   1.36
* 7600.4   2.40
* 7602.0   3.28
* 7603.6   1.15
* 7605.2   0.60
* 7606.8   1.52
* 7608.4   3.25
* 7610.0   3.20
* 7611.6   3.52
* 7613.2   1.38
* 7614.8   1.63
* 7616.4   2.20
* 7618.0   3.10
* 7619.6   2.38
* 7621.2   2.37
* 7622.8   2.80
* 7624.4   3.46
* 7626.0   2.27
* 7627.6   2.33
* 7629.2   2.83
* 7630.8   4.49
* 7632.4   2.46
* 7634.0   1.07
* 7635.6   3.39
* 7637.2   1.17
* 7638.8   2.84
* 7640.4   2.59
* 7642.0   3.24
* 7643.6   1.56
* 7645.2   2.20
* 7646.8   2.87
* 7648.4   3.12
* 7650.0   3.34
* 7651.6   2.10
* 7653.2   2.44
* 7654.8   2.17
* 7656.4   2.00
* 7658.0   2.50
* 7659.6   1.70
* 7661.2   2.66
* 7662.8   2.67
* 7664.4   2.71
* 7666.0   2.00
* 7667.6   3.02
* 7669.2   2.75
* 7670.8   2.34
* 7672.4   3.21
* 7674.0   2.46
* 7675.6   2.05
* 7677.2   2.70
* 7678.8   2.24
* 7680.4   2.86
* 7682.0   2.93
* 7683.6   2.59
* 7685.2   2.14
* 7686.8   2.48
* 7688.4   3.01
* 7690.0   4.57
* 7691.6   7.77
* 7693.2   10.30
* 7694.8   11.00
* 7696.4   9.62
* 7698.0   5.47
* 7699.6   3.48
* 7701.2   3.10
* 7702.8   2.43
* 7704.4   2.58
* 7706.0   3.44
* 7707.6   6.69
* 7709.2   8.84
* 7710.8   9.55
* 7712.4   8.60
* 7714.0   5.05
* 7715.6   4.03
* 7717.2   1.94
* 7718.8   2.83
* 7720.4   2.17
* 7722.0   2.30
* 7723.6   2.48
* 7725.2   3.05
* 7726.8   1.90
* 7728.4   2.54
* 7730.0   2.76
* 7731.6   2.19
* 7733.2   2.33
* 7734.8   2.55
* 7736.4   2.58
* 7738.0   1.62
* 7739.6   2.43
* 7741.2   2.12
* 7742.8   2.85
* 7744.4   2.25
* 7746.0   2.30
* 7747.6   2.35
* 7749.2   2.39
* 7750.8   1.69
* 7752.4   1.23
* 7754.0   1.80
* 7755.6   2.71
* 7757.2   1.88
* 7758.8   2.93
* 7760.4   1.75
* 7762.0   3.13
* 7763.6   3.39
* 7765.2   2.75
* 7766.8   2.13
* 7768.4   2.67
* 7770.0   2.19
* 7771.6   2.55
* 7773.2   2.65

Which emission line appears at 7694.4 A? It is [S II]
